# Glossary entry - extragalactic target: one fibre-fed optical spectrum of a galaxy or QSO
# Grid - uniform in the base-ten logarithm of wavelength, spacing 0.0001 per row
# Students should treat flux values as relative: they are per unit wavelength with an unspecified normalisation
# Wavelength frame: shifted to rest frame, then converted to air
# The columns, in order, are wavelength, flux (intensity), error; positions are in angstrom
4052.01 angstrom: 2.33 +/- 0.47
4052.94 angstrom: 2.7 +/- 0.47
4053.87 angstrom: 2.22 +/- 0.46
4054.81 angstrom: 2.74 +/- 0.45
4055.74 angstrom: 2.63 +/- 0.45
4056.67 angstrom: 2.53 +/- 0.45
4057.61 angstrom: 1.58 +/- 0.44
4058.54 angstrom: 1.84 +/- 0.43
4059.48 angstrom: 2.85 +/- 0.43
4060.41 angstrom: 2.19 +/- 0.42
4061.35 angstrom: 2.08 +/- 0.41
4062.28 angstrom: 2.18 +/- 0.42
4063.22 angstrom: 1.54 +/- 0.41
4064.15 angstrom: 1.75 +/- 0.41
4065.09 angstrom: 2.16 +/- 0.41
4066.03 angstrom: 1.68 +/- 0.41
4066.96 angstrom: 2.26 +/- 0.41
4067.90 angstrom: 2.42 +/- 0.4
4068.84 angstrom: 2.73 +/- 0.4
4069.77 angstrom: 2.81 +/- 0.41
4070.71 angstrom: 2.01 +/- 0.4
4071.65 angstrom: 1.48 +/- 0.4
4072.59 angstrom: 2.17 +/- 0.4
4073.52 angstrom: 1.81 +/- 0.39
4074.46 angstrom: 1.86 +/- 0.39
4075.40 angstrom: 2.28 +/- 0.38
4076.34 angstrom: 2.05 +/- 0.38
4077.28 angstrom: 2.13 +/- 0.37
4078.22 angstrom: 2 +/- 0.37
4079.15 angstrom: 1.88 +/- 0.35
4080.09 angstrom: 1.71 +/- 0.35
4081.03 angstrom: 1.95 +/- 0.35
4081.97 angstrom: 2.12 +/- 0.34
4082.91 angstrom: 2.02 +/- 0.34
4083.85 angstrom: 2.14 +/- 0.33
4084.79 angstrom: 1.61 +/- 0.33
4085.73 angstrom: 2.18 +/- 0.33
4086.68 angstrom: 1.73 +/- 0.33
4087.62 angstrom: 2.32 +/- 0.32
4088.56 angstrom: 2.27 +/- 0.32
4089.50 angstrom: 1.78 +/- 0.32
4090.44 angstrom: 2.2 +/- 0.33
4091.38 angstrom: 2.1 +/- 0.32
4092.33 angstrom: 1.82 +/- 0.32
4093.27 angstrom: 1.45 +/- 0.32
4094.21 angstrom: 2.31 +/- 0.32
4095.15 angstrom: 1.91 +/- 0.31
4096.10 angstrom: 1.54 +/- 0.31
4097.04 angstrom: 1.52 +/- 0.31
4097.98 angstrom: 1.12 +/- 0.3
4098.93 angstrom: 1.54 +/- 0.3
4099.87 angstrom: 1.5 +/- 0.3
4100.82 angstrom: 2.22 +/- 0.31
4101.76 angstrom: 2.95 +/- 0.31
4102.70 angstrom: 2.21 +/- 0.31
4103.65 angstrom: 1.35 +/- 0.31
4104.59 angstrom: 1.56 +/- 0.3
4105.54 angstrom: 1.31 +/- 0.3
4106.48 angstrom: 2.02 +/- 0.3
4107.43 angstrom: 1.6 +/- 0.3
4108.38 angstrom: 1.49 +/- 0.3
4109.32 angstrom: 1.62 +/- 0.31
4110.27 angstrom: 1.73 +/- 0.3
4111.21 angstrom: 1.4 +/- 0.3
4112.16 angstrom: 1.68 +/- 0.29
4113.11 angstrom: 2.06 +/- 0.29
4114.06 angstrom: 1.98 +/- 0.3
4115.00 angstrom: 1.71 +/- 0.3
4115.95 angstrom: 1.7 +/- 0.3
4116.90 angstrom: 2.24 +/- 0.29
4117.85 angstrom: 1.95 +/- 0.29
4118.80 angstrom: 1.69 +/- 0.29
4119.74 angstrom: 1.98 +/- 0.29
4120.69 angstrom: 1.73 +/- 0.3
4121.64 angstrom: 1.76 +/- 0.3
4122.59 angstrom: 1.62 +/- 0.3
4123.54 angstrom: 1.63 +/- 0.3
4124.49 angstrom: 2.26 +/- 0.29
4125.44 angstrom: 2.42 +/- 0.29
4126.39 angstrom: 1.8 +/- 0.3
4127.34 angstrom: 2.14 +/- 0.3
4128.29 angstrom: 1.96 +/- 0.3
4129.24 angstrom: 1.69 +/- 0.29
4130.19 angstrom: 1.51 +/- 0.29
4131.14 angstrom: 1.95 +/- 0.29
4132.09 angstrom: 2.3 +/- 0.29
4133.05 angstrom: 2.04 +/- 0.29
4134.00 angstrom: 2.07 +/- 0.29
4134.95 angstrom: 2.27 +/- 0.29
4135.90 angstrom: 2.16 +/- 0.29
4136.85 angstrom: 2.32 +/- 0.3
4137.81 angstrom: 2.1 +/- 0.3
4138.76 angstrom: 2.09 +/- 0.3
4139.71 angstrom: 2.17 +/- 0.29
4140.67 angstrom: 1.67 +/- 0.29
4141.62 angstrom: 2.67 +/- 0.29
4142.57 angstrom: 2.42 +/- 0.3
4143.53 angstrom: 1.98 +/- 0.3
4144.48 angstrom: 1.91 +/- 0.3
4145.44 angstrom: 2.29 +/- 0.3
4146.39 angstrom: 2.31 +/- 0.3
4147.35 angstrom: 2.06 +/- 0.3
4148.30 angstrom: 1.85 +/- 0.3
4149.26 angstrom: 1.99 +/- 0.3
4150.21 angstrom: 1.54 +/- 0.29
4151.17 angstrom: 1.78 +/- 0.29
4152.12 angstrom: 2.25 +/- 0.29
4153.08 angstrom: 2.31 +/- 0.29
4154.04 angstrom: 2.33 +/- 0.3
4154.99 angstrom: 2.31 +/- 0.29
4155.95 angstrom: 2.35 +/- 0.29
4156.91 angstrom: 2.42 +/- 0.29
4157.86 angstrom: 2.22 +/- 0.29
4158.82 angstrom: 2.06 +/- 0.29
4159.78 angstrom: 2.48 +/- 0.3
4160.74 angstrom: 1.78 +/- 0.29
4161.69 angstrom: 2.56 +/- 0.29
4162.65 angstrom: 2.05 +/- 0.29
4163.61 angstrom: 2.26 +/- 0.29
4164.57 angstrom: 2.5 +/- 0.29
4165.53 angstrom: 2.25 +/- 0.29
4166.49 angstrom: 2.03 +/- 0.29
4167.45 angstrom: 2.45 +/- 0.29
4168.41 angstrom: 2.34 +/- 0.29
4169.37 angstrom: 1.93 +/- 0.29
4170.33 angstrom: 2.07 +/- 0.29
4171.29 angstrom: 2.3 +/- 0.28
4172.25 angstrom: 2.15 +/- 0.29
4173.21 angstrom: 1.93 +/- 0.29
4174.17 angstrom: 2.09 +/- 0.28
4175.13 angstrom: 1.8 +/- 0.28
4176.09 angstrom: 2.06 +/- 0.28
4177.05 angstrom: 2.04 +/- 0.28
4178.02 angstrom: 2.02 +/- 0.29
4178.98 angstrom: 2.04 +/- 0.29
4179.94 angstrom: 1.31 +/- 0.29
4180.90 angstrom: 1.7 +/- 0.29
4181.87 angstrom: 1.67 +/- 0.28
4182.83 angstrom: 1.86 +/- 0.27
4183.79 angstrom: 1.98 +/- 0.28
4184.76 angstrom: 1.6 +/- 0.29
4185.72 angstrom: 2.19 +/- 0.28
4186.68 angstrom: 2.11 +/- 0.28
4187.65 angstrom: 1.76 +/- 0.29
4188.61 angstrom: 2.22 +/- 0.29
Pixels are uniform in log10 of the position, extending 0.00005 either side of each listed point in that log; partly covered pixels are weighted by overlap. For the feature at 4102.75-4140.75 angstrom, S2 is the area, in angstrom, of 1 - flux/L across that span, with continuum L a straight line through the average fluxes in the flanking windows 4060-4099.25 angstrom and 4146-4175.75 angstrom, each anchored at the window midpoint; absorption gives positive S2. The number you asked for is 3.55 angstrom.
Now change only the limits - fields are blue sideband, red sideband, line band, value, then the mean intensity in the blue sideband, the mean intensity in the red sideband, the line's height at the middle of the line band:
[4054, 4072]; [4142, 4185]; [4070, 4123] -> 7.15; 2.19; 2.08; 2.15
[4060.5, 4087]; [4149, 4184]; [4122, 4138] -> 0.42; 2.03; 2.09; 2.07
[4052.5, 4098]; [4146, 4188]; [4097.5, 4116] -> 2.90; 2.06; 2.07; 2.06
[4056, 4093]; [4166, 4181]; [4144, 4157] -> -0.51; 2.06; 2.02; 2.03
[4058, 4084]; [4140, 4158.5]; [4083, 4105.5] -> 2.34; 2.07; 2.14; 2.09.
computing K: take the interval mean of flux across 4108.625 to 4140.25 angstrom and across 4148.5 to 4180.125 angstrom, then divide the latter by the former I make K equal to 1.10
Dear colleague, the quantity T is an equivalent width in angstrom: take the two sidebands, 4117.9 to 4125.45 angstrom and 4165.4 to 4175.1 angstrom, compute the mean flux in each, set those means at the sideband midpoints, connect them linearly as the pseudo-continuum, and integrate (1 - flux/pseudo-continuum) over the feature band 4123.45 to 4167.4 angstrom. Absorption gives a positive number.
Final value -3.0 angstrom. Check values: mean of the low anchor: 1.86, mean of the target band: 2.13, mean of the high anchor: 2.13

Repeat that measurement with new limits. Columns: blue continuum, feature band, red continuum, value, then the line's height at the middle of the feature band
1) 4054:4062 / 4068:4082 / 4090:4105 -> 0.2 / 2.1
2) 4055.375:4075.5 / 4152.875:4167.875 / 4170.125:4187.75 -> -2.4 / 1.96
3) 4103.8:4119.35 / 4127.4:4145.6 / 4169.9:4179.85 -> -2.3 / 1.84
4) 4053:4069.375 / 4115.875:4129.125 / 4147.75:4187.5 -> 1.3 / 2.13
